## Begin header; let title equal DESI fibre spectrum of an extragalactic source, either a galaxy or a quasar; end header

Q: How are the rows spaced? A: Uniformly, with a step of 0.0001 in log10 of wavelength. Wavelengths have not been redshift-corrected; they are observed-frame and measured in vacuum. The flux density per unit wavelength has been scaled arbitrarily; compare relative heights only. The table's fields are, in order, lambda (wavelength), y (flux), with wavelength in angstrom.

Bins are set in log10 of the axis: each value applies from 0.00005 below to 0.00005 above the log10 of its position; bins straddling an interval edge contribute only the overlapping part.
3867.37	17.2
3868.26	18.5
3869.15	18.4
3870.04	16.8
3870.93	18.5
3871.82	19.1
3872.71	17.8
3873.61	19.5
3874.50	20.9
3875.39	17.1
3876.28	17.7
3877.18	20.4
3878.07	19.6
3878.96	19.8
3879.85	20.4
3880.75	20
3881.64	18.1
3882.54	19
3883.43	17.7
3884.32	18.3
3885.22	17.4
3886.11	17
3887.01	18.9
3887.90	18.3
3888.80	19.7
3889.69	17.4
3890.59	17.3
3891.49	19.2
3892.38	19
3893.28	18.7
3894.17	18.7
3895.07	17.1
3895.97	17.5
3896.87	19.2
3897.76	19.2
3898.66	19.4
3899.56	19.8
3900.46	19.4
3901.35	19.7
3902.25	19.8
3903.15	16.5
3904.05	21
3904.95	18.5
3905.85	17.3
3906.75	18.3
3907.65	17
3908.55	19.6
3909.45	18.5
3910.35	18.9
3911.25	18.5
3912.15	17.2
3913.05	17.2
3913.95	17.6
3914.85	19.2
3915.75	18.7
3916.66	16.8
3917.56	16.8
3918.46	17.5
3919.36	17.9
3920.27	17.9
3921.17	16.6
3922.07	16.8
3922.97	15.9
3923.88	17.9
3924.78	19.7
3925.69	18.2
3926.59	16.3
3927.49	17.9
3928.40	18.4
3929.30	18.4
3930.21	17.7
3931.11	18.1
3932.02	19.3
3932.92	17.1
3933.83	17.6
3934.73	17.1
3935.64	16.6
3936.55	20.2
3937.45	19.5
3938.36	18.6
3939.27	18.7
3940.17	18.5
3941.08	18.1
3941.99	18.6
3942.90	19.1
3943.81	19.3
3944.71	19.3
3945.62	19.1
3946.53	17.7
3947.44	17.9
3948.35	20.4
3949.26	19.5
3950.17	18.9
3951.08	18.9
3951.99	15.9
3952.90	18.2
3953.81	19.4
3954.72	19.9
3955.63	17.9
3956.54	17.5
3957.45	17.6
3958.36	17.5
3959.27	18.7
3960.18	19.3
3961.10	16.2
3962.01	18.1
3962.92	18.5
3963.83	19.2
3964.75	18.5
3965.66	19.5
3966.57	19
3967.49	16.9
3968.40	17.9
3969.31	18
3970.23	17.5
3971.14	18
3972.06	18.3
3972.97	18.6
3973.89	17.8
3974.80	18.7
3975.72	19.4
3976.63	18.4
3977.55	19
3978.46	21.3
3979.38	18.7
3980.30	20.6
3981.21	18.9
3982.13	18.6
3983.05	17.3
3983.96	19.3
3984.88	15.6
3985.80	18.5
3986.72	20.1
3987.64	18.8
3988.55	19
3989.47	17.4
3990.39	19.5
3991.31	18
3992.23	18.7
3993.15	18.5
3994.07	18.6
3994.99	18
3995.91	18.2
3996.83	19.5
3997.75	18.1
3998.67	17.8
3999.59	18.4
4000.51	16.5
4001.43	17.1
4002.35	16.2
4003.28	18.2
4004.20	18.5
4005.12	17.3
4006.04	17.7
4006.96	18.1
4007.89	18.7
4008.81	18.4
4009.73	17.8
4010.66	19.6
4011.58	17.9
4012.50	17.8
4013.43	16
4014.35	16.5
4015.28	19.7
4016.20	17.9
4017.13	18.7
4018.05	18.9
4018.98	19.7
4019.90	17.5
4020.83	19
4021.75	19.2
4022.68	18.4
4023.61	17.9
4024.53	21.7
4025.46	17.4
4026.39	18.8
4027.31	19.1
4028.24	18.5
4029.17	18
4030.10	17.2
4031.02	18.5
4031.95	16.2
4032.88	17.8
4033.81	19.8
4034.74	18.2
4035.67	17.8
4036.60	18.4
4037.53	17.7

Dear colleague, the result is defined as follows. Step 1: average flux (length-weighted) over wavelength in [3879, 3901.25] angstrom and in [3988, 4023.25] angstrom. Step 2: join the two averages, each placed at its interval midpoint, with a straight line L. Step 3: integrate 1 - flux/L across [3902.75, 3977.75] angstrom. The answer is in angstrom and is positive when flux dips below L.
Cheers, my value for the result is 0.9 angstrom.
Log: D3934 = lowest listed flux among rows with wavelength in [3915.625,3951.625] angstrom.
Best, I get 15.9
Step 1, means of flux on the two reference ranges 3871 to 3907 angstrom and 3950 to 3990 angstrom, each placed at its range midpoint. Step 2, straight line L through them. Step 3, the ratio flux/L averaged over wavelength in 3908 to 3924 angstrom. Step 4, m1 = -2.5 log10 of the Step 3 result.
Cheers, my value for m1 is 0.05 mag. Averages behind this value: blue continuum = 18.7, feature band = 17.7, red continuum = 18.4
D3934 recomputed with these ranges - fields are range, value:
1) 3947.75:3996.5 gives 15.6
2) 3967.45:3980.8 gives 16.9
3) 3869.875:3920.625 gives 16.5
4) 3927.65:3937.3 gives 16.6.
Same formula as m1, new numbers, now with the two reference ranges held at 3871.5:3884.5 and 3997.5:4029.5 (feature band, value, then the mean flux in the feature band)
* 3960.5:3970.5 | 0.022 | 18.1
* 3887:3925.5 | 0.035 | 18.3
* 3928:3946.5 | 0.013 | 18.5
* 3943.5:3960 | 0.002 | 18.5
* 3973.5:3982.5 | -0.043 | 19.2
